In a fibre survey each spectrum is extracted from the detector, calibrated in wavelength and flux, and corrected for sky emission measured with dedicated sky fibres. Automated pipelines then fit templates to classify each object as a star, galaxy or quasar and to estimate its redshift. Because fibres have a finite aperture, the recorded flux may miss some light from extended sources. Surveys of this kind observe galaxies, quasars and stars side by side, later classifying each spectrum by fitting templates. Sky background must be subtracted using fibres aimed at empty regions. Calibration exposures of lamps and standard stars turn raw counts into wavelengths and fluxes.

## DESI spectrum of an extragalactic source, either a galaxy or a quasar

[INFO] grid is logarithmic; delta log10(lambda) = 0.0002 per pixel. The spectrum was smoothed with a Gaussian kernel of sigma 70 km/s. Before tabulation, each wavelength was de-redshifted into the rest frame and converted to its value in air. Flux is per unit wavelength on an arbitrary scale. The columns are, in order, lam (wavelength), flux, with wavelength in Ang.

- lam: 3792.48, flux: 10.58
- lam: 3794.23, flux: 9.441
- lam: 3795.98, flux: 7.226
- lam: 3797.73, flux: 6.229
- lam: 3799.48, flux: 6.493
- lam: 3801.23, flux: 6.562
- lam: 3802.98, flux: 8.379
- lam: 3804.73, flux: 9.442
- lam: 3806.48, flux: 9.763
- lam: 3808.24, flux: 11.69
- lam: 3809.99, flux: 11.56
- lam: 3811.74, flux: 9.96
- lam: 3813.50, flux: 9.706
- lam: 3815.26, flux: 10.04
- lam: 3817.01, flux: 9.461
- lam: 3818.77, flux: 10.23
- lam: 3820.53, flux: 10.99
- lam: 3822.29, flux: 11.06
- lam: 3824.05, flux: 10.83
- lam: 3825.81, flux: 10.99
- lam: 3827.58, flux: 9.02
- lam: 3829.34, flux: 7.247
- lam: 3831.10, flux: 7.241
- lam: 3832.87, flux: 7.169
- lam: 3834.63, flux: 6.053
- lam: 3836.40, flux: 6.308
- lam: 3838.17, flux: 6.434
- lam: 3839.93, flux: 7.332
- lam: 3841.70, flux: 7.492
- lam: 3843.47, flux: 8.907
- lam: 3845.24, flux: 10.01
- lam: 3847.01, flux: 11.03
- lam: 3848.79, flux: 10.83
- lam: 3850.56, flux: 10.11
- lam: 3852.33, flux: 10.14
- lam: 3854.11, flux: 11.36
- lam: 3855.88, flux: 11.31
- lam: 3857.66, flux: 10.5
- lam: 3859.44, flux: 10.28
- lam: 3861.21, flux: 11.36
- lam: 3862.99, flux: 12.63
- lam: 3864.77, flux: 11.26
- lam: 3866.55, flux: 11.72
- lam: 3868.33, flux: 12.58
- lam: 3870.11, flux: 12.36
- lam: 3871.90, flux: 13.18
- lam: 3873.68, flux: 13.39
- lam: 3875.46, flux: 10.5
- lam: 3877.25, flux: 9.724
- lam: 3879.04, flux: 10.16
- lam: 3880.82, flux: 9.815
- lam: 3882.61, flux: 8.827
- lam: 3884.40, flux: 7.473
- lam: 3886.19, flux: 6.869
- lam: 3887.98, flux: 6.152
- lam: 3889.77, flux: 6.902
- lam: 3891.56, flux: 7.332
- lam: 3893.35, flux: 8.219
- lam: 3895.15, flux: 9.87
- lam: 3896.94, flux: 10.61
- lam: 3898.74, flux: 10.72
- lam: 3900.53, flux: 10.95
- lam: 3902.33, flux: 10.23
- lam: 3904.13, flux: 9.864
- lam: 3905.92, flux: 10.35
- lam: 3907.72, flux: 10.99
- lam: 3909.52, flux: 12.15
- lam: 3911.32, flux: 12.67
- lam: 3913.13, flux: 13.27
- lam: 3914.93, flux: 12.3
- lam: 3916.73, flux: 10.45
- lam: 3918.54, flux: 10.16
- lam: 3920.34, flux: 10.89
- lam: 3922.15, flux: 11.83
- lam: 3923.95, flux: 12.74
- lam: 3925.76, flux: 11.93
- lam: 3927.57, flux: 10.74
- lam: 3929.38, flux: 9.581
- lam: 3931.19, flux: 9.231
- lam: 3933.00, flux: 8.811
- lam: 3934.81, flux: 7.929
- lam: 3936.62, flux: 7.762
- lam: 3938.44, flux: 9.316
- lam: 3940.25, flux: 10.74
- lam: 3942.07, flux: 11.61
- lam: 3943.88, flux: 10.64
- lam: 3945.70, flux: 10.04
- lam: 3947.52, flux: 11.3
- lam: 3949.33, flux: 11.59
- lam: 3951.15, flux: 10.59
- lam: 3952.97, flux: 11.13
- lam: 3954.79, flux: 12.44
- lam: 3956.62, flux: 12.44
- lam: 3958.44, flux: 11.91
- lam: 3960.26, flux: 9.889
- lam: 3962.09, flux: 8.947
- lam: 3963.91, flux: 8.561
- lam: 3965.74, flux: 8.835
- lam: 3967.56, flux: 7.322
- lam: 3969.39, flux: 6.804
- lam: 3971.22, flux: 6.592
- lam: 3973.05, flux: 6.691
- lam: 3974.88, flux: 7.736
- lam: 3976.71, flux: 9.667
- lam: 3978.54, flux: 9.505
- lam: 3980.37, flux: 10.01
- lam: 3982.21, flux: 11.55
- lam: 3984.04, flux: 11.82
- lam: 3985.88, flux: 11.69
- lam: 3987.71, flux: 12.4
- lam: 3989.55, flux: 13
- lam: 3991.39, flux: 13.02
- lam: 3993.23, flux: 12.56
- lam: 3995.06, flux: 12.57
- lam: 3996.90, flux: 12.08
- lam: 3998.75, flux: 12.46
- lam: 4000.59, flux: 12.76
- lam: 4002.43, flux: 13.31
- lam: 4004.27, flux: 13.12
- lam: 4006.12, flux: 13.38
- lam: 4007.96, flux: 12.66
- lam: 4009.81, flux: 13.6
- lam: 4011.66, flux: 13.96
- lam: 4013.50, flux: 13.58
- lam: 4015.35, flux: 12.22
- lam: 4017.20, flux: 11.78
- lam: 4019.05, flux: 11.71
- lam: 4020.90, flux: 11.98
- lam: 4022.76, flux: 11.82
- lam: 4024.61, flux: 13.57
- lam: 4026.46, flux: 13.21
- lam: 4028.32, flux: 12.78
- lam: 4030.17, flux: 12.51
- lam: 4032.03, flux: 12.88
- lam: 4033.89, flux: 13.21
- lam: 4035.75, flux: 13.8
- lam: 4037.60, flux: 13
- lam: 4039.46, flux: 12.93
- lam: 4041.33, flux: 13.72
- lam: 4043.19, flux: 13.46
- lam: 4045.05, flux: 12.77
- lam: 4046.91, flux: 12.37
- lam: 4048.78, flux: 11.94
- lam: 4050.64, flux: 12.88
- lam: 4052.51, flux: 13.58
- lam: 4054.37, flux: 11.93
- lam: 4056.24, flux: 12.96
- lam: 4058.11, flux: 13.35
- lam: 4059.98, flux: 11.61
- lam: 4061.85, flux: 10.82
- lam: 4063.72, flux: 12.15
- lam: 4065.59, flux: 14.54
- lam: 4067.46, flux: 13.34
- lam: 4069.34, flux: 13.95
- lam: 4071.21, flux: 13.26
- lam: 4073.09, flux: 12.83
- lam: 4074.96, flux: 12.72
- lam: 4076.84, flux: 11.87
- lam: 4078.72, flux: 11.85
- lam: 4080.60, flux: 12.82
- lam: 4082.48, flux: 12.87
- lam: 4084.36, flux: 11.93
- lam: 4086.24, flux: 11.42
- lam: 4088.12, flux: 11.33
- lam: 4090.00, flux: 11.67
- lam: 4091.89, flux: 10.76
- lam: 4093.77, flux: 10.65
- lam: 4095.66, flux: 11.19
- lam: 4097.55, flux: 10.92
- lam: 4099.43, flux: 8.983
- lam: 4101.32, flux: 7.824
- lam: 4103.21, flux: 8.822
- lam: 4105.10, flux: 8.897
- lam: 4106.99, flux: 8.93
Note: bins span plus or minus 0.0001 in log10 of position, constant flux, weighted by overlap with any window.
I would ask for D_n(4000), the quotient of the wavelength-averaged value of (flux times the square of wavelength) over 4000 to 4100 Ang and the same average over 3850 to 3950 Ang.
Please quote 1.3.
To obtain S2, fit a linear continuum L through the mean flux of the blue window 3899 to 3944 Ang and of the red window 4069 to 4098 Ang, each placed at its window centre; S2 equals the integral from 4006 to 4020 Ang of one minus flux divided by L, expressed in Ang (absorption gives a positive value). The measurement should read -1.7 Ang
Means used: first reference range 10.7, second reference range 12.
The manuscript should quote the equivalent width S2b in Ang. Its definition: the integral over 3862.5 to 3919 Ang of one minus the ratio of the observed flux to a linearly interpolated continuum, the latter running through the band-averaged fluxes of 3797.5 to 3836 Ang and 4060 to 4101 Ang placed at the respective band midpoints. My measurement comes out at -3.0 Ang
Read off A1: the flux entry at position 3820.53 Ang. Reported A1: 10.99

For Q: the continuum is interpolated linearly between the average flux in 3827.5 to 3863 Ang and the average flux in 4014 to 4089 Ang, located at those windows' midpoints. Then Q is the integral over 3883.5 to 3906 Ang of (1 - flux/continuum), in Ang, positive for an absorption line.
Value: 2.6 Ang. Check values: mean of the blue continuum 9.1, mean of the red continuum 12.6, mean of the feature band 8.84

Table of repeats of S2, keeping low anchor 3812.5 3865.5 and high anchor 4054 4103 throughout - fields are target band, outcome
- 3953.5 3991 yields 3.1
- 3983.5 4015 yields -4.9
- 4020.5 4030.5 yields -1.2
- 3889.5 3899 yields 1.1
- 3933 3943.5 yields 1.0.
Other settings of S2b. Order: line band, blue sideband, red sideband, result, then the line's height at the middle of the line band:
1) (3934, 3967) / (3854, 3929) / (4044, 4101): 2.4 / 11.1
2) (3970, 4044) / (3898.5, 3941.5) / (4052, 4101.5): -4.3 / 11.4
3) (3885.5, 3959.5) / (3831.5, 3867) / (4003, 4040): 4.1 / 11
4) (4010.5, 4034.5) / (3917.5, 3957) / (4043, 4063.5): -1.5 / 12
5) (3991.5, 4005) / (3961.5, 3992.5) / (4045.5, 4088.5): -3.1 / 10.4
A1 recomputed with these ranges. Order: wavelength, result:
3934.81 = 7.929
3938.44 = 9.316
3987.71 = 12.4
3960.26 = 9.889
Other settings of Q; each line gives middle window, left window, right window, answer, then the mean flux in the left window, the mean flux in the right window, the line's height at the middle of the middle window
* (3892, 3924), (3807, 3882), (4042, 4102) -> -0.8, 10.1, 12.1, 10.7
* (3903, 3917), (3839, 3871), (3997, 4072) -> -0.3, 10.6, 12.9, 11.3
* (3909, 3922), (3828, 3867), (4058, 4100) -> -2.0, 9.37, 12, 10.2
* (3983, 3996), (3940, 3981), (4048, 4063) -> -2.3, 9.76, 12.4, 10.6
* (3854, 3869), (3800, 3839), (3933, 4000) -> -3.2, 9.07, 10.4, 9.44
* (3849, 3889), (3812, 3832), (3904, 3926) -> 0.4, 9.71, 11.6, 10.6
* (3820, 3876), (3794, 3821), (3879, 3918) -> -3.4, 9.17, 9.83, 9.46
